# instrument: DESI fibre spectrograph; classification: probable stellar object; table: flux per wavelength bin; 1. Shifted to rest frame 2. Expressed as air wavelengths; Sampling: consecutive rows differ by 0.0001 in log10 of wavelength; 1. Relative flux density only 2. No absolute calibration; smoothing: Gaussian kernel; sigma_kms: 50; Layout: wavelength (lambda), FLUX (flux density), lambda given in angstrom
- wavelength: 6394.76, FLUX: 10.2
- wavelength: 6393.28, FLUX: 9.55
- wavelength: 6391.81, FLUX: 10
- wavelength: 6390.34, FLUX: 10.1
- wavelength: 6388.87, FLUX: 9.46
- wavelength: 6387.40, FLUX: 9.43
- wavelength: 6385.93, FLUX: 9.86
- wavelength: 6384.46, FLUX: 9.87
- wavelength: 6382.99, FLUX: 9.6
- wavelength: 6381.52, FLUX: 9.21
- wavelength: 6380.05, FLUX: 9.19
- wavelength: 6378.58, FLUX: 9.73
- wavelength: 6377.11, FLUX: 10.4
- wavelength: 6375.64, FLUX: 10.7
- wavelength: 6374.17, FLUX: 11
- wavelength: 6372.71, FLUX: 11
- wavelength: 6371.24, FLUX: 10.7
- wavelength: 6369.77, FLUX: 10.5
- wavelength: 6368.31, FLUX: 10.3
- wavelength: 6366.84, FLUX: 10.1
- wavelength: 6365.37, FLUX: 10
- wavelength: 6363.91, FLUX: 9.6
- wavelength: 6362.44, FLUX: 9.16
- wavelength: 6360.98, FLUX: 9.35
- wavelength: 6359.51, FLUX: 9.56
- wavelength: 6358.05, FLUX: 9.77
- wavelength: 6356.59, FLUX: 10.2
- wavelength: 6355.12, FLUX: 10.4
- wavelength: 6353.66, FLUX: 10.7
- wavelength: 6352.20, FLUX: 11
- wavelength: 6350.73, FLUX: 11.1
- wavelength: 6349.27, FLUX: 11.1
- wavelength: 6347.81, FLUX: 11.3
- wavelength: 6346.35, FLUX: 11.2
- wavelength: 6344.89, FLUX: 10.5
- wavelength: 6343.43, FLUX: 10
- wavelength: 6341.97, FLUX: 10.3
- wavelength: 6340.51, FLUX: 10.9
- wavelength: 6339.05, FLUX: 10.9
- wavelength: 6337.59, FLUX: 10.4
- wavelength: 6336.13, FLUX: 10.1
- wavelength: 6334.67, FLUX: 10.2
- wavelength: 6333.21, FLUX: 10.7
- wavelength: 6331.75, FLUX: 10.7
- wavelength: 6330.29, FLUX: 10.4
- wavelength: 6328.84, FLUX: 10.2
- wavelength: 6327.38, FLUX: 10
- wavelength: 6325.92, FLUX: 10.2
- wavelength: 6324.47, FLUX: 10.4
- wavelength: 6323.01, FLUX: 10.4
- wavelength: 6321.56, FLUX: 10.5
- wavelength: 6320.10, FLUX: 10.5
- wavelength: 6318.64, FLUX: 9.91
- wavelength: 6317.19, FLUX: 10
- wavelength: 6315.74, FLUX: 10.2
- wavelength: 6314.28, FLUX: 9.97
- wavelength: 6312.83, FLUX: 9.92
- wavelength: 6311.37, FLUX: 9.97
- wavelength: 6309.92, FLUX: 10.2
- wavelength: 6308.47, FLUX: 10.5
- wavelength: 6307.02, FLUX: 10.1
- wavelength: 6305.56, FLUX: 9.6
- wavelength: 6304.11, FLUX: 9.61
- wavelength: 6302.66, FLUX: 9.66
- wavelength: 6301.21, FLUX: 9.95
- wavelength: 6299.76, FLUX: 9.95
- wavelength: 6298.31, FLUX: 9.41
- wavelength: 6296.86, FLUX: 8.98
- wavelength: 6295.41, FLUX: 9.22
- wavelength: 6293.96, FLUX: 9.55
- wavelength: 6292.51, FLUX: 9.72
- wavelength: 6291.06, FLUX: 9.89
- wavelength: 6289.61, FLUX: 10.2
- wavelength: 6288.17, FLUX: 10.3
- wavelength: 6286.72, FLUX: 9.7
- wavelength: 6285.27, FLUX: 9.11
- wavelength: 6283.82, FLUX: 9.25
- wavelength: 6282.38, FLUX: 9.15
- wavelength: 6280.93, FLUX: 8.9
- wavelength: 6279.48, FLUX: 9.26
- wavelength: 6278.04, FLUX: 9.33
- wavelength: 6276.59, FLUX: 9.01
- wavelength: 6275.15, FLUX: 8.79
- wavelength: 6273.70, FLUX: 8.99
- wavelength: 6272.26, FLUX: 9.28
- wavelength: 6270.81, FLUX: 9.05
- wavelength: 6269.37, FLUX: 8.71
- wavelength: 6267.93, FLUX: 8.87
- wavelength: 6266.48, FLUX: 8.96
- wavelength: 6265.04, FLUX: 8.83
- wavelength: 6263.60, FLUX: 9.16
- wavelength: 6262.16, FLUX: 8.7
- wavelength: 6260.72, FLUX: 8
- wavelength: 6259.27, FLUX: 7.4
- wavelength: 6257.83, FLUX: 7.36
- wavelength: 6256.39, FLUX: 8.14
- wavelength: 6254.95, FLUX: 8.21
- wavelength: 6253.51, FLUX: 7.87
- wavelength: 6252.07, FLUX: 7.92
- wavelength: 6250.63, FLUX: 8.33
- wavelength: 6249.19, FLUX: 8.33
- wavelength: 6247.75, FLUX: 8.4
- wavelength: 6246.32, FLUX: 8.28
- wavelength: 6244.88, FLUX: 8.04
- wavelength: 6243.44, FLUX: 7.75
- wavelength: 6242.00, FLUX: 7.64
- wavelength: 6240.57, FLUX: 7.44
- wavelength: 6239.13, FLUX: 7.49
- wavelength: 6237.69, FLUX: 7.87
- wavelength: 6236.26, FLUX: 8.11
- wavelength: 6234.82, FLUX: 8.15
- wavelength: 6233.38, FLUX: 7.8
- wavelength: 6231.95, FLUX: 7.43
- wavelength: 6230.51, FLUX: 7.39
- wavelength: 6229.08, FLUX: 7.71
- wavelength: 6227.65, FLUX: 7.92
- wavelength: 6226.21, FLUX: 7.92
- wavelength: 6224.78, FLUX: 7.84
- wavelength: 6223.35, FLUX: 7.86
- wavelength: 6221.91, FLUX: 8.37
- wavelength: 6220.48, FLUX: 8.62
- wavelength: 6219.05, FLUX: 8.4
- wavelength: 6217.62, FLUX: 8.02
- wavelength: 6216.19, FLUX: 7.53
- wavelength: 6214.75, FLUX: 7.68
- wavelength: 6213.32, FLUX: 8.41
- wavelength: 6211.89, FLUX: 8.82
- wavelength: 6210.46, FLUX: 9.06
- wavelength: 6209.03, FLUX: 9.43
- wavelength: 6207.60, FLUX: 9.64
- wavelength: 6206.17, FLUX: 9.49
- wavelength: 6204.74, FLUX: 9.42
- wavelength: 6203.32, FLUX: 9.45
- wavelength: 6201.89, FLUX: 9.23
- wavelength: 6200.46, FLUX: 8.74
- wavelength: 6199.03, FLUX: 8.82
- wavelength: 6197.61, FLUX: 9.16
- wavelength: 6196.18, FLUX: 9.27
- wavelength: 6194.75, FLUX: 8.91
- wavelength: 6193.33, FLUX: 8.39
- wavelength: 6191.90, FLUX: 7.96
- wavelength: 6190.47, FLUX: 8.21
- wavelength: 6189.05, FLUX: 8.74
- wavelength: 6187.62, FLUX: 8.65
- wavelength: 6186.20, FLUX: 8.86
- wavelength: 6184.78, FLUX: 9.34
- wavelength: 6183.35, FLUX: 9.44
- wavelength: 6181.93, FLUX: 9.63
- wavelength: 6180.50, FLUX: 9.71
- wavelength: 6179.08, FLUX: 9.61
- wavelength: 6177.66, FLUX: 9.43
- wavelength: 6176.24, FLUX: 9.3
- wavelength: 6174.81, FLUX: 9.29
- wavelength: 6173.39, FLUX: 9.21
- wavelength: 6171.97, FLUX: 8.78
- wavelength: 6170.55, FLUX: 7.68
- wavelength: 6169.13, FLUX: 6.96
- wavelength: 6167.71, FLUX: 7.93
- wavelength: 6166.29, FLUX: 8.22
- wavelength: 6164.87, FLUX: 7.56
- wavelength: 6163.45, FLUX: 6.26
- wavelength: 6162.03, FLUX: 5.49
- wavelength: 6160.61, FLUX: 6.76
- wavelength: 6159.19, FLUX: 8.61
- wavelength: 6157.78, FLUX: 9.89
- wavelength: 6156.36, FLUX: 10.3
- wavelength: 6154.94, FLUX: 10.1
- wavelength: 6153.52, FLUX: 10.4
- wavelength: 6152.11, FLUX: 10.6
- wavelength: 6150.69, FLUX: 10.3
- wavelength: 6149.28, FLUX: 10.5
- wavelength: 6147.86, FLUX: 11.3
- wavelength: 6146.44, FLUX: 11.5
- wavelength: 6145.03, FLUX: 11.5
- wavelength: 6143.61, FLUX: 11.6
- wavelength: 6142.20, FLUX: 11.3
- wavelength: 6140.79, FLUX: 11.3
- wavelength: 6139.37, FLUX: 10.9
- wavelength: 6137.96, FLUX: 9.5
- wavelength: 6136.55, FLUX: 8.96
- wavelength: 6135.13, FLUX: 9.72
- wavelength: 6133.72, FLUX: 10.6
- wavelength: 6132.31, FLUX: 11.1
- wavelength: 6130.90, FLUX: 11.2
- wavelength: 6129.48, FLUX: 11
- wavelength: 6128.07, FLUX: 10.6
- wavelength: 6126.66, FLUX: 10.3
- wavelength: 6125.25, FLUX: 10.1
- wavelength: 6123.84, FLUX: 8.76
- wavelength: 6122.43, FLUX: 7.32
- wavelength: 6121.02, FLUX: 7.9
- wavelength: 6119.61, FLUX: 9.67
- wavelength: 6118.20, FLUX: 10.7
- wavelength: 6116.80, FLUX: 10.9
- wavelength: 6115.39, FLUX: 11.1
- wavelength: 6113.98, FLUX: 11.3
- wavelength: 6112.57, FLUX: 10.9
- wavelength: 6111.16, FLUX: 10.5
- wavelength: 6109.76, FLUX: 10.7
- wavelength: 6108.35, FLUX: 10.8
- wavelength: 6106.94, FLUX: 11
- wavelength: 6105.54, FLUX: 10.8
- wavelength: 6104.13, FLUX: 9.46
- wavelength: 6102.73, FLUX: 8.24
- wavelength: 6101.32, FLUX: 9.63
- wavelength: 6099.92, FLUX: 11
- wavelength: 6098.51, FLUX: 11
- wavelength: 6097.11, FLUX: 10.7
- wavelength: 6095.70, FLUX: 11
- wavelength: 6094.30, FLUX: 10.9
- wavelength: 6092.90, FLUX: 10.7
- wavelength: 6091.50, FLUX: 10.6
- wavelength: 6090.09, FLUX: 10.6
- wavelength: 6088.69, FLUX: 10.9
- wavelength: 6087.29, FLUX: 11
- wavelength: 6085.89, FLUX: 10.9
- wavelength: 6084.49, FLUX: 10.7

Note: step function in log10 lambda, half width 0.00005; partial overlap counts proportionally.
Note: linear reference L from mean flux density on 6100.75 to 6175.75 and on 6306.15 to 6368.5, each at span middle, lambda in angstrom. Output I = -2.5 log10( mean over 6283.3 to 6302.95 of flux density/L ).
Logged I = 0.059 mag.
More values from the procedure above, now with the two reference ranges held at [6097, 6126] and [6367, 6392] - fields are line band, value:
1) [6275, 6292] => 0.07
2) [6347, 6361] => -0.05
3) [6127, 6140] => -0.03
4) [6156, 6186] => 0.18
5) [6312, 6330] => -0.01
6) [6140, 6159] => -0.07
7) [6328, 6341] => -0.04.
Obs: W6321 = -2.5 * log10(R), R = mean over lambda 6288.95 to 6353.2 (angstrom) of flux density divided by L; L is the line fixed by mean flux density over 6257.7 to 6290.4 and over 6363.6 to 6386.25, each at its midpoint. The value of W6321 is -0.076 mag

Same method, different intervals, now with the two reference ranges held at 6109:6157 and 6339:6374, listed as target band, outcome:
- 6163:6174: 0.307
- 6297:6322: 0.047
